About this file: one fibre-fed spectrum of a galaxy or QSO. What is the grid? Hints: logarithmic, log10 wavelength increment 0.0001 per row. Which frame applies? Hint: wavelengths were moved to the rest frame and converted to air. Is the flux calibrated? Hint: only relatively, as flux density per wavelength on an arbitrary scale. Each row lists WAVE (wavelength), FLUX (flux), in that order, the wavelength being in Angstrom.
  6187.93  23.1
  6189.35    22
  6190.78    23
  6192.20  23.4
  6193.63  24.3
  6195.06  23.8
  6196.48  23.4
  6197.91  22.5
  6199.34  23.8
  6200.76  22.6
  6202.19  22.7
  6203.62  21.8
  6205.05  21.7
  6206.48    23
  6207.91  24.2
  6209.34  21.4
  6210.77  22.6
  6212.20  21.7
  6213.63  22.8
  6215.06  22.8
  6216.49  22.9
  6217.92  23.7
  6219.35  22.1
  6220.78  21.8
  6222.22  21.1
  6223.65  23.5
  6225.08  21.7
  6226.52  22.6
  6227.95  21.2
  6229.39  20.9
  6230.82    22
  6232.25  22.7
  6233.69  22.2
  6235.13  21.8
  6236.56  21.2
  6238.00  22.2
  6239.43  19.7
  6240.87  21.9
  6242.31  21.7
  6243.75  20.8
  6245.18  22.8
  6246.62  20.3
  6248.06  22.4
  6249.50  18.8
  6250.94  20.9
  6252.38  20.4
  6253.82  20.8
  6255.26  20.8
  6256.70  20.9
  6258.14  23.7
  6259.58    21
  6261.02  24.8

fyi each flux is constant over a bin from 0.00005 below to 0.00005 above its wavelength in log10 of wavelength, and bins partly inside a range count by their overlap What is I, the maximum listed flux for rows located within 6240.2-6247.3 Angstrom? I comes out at 22.8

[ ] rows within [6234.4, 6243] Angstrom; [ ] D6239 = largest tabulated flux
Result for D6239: 22.2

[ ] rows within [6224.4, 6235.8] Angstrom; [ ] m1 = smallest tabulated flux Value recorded 20.9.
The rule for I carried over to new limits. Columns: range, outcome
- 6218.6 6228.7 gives 23.5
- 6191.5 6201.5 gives 24.3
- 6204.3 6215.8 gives 24.2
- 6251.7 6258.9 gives 23.7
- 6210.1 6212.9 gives 22.6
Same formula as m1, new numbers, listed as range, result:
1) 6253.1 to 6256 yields 20.8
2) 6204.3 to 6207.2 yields 21.7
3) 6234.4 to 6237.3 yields 21.2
